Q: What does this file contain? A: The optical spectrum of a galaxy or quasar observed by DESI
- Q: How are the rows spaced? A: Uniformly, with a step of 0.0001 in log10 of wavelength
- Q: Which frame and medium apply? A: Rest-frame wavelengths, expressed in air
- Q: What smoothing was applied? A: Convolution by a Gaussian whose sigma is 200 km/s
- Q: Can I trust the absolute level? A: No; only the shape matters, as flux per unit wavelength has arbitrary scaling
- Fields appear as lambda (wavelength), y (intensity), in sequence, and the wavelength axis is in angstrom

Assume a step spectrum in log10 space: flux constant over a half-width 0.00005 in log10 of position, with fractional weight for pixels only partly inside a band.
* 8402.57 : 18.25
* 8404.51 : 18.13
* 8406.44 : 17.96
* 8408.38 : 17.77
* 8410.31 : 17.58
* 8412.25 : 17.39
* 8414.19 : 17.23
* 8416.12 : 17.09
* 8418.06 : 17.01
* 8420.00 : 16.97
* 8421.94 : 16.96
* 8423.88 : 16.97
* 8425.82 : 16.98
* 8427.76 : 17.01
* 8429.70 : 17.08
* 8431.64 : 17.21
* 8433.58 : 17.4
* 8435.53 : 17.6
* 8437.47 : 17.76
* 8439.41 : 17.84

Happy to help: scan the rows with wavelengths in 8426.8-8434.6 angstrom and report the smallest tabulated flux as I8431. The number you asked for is 17.01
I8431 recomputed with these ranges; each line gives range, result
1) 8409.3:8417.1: 17.09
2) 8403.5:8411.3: 17.58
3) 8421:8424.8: 16.96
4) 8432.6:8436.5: 17.4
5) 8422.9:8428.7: 16.97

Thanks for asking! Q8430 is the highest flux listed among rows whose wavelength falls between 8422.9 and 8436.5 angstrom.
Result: 17.6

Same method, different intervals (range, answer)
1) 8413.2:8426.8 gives 17.23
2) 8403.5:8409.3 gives 18.13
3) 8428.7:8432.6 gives 17.21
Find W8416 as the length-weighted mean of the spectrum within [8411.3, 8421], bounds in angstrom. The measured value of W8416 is 17.1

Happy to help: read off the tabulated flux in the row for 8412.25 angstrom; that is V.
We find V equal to 17.39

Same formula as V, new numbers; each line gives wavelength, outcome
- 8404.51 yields 18.13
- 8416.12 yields 17.09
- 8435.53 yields 17.6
